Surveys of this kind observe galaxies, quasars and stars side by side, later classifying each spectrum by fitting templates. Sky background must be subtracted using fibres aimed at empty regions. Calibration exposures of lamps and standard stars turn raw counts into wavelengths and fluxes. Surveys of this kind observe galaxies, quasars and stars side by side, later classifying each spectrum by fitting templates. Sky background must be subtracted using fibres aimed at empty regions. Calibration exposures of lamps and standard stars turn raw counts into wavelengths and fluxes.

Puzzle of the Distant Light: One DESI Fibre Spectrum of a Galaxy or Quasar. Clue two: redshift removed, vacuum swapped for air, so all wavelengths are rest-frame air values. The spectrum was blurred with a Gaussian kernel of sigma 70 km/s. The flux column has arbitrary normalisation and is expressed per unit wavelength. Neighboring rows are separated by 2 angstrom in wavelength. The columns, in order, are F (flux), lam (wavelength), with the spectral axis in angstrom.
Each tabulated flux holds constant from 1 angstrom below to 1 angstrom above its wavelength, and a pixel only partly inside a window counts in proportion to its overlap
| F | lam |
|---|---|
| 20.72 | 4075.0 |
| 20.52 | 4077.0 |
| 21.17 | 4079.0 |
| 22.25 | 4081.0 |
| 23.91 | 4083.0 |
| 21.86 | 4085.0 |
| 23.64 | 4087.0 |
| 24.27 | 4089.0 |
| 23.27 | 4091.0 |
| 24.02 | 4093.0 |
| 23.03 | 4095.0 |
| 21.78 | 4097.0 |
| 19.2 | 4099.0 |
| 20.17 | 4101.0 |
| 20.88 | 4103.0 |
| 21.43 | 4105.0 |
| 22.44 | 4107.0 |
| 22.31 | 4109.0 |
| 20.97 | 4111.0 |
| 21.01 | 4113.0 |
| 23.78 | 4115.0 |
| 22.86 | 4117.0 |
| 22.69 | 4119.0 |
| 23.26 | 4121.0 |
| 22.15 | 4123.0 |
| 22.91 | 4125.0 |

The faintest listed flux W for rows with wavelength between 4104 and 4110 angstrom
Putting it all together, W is 21.43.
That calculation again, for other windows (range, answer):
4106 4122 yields 20.97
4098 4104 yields 19.2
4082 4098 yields 21.78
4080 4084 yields 22.25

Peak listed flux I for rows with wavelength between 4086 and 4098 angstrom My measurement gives 24.27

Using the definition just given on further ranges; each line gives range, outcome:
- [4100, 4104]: 20.88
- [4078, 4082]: 22.25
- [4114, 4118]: 23.78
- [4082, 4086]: 23.91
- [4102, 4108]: 22.44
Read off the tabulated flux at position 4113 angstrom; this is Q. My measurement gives 21.01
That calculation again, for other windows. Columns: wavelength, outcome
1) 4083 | 23.91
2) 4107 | 22.44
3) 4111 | 20.97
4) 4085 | 21.86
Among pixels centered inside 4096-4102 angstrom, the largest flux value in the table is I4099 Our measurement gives 21.78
